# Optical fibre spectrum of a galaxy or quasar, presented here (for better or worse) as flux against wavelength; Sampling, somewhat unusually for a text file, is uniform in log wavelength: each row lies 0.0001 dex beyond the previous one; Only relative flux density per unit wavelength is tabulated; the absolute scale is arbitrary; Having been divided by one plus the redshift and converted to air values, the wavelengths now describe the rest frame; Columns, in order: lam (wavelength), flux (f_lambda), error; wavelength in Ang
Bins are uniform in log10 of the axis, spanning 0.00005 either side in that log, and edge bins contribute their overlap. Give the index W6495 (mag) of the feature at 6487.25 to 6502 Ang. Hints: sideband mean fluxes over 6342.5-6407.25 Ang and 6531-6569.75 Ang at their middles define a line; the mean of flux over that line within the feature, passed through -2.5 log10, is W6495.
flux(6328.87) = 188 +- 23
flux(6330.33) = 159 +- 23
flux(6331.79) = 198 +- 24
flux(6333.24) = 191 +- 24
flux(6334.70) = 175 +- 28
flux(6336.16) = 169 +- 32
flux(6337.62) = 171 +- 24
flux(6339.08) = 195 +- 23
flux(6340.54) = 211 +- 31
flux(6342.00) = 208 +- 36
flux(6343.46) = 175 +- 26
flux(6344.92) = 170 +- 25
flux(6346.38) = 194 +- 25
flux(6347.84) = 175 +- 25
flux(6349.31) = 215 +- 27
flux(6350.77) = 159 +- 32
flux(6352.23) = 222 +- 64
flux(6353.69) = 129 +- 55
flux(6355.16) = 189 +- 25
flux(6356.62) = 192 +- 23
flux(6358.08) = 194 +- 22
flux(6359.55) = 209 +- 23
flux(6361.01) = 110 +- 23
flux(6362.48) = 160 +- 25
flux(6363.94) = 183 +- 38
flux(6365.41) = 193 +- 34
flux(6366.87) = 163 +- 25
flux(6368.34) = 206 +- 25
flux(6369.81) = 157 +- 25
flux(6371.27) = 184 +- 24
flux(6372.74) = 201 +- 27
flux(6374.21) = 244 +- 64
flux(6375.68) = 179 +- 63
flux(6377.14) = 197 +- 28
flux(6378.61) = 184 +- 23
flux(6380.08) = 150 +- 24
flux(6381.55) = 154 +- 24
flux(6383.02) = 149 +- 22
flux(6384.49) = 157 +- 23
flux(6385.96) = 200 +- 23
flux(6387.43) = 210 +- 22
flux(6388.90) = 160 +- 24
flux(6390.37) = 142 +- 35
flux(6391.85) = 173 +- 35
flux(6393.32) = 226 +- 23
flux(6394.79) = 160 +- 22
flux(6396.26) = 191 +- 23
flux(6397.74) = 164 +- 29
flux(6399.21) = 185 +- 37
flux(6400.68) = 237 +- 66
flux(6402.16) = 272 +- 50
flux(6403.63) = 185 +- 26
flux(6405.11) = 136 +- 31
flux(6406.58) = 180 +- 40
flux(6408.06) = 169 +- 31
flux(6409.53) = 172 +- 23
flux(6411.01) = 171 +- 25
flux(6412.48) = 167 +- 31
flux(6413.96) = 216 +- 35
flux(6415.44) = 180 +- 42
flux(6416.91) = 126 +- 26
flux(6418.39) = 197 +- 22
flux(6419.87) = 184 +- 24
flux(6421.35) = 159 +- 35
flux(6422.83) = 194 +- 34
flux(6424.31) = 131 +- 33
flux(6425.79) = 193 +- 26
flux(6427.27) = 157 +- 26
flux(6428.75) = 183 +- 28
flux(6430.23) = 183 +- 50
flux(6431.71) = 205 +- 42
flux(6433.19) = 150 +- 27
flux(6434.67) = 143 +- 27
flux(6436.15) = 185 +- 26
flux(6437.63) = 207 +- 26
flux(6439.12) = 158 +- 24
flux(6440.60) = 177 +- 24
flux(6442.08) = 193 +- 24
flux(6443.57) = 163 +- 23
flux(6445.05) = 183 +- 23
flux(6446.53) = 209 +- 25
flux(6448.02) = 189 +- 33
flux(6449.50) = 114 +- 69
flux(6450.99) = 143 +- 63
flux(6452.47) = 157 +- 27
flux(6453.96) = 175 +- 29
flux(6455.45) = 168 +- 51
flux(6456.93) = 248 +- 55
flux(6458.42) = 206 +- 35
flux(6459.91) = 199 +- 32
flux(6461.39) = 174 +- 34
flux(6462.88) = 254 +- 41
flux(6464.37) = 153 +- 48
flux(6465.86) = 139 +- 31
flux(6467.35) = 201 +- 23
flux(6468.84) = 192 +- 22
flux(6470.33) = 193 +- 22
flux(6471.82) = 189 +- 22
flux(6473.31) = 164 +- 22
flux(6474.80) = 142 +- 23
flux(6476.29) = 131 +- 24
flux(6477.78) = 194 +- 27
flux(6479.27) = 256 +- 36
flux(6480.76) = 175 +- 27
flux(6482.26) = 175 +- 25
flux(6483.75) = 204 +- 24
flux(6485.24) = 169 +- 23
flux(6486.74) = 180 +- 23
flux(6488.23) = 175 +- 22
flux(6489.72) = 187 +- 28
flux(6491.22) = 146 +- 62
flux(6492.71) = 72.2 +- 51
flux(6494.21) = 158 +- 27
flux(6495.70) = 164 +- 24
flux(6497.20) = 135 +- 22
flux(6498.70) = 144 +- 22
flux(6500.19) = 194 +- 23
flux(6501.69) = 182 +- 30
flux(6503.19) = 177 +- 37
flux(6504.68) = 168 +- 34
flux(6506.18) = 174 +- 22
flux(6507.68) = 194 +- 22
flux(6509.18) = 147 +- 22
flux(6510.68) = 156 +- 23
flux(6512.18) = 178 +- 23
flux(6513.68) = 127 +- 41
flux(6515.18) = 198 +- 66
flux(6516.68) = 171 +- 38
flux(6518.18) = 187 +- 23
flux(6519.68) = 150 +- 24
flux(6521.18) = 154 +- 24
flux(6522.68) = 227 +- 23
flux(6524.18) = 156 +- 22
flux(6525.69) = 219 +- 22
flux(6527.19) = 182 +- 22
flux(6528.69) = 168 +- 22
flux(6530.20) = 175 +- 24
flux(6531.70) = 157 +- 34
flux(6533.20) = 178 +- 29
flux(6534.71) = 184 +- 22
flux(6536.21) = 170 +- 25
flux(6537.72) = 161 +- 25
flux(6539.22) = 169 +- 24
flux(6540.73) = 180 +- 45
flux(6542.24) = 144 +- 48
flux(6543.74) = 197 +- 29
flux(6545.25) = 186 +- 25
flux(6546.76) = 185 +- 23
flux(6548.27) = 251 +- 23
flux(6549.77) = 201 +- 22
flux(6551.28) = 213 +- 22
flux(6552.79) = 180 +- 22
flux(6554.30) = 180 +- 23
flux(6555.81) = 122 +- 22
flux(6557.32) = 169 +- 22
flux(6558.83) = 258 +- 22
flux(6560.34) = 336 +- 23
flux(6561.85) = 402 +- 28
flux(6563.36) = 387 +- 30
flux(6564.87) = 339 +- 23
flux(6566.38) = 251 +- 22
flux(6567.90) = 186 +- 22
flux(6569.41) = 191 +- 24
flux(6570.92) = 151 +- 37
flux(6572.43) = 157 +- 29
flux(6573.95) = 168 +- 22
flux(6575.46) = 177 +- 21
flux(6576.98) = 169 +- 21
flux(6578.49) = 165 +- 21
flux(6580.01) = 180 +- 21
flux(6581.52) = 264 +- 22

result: 0.30 mag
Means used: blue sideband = 182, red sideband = 215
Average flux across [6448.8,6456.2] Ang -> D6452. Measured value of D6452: 152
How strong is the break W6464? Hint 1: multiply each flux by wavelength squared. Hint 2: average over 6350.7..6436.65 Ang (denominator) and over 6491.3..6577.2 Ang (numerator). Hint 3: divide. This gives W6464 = 1.10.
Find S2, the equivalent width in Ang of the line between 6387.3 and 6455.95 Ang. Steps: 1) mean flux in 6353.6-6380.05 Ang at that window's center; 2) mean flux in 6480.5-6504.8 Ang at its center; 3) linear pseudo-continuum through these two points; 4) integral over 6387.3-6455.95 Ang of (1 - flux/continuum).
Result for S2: -0.8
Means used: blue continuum 182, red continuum 165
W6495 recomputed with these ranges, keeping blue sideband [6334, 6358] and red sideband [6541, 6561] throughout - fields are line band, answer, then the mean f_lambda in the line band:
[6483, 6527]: 0.17 mag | 169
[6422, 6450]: 0.10 mag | 175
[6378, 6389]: 0.10 mag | 171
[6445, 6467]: 0.07 mag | 181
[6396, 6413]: 0.02 mag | 186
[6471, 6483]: 0.10 mag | 178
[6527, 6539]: 0.16 mag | 171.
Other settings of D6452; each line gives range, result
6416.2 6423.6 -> 172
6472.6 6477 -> 146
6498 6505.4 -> 173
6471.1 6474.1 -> 176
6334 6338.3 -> 172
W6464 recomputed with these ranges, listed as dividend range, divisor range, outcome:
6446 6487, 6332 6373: 1.03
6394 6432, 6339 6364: 1.01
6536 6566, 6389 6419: 1.28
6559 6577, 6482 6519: 1.51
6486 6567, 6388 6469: 1.09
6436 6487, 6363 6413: 1.02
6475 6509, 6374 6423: 0.97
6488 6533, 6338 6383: 0.96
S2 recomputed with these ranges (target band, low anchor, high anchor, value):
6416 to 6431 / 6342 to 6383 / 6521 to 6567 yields 1.6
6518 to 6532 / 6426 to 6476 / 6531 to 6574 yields 1.6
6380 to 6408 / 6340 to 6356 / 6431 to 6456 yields -0.3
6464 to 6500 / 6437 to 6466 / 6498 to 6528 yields 1.8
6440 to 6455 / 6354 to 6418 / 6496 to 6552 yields 0.7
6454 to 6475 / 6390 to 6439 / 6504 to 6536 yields -1.3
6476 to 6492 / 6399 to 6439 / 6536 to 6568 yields 1.5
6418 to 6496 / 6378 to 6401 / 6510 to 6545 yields -0.5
